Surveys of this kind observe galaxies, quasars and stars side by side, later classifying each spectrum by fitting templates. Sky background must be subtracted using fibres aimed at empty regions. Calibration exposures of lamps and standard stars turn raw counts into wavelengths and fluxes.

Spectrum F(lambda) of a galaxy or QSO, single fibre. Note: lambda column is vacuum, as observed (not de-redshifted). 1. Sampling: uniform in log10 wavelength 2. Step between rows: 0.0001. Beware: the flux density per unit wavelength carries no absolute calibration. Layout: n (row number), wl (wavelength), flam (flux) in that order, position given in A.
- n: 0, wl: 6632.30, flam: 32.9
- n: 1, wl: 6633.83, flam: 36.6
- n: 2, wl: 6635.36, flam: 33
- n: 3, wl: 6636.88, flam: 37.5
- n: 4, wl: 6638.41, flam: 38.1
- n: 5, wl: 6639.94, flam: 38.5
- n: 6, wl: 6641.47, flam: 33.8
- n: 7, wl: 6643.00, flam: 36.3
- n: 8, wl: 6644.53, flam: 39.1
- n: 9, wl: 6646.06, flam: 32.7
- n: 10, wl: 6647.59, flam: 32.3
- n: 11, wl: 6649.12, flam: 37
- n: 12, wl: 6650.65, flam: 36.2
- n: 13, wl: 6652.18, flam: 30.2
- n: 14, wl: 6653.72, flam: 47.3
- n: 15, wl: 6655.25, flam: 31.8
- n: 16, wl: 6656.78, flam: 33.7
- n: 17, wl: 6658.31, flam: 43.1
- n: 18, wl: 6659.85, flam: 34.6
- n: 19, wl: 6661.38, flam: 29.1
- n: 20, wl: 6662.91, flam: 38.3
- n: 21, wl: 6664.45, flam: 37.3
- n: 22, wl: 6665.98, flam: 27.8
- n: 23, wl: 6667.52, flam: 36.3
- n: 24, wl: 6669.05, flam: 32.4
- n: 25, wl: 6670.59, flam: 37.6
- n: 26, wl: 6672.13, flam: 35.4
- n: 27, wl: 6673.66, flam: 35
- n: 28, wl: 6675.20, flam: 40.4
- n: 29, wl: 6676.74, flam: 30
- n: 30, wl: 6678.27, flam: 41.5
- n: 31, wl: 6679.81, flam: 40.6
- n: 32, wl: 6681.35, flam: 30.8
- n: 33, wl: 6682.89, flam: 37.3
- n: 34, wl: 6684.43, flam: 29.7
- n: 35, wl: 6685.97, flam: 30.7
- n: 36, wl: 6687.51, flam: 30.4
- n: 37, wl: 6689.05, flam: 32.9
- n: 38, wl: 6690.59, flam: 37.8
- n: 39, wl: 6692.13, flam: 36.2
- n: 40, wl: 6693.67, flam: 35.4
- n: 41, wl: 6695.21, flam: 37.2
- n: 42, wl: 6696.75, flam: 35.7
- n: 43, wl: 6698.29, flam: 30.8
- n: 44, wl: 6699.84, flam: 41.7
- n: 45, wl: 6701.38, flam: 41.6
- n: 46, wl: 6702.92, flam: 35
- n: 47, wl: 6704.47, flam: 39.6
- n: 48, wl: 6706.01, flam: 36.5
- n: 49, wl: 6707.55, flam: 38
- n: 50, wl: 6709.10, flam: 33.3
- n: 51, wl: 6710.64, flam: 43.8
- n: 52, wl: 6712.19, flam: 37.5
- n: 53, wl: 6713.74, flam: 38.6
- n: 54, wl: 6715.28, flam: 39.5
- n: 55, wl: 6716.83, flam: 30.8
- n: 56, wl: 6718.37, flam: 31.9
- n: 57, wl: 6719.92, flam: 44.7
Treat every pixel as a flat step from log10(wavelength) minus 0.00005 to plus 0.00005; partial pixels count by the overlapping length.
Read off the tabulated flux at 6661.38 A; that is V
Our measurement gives 29.1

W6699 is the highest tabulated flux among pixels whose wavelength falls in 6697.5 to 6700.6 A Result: 41.7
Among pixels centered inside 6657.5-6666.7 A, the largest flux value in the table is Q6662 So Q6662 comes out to 43.1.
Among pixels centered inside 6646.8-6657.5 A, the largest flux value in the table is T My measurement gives 47.3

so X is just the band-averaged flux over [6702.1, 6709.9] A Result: 36.6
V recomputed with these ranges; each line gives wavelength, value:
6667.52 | 36.3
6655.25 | 31.8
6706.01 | 36.5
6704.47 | 39.6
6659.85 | 34.6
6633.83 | 36.6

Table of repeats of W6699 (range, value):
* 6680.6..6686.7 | 37.3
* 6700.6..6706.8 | 41.6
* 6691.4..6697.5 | 37.2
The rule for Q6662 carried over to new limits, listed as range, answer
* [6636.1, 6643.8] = 38.5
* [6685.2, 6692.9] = 37.8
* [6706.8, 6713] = 43.8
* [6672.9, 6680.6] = 41.5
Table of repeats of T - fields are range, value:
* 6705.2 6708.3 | 38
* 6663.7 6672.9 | 37.6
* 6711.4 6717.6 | 39.5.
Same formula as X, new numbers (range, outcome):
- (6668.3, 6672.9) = 35.1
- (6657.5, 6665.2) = 36.5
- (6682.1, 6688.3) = 32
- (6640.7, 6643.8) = 35.1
